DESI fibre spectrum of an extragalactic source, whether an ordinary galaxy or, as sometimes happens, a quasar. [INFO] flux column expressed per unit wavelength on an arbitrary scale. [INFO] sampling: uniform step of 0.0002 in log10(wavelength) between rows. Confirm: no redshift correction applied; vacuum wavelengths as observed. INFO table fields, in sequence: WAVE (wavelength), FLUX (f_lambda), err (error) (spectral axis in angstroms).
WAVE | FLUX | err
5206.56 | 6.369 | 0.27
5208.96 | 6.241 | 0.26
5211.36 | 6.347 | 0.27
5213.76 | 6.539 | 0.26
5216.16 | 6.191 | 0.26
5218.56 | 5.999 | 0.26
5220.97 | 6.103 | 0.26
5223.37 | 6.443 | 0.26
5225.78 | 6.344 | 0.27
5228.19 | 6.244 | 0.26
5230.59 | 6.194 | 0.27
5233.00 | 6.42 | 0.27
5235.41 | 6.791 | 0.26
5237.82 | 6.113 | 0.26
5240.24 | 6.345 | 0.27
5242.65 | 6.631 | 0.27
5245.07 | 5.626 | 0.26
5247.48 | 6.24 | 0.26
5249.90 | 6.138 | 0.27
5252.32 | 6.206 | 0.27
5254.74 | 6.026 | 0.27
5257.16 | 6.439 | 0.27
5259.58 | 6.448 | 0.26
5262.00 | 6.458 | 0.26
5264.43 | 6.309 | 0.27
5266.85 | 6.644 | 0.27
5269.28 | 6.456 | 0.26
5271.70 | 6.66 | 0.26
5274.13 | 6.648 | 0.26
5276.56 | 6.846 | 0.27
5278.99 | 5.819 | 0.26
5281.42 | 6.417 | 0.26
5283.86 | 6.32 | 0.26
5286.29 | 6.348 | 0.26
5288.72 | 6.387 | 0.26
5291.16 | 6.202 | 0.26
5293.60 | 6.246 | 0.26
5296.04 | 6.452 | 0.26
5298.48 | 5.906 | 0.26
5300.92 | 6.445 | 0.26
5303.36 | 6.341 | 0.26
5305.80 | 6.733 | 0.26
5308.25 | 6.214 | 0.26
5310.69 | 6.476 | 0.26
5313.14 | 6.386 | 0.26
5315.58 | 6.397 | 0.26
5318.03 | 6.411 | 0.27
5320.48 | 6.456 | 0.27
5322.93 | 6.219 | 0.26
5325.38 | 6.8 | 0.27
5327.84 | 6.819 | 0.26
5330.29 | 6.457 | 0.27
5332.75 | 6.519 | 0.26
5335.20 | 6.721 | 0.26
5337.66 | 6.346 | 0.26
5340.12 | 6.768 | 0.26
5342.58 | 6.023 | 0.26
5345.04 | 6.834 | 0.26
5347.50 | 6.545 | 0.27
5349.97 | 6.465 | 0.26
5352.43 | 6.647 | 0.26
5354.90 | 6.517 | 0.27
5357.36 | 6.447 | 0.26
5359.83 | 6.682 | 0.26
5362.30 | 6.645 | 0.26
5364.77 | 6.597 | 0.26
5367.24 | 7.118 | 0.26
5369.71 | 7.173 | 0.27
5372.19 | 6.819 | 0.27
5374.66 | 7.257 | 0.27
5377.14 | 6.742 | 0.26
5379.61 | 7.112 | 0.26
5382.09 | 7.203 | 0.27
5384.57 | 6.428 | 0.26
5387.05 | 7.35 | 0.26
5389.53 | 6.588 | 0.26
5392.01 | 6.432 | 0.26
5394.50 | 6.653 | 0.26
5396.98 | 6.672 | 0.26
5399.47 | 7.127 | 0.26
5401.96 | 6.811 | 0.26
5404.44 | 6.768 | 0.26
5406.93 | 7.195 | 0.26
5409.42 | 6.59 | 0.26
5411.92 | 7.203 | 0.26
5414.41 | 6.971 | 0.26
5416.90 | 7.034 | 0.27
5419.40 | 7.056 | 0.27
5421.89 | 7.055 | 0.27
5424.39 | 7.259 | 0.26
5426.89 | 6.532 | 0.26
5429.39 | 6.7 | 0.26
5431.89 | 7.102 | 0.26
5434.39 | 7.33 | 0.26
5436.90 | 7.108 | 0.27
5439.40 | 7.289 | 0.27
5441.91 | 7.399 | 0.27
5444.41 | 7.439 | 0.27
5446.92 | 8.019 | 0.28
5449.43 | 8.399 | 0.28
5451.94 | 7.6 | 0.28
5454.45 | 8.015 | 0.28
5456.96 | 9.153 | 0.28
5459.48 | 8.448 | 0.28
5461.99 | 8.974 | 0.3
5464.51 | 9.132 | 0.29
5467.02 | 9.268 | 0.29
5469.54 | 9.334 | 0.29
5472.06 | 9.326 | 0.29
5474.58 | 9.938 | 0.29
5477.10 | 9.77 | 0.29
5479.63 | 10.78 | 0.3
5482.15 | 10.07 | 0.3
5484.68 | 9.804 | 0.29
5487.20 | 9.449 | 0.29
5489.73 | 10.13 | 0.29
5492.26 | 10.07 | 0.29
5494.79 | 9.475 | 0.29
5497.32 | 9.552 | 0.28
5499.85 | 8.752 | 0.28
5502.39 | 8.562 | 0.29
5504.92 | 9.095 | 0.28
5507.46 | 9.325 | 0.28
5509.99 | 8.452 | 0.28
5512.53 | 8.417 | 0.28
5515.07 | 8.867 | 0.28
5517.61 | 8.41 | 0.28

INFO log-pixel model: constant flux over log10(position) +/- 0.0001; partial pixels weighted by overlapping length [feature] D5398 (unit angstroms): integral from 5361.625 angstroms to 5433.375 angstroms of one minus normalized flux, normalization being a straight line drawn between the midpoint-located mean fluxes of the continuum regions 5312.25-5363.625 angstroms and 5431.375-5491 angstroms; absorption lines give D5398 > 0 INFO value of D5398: 6.4 angstroms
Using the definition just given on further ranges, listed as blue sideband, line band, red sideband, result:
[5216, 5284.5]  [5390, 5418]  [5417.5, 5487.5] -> 3.6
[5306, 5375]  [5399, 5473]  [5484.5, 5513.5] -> 5.0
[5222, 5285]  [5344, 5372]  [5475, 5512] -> 3.7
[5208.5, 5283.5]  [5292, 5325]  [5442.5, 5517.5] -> 3.2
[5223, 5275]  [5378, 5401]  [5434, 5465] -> 2.1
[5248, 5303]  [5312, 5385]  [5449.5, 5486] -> 7.7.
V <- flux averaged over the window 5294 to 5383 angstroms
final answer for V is 6.6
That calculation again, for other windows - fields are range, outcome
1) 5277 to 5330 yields 6.38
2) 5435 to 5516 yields 8.91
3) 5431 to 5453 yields 7.53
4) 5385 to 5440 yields 6.94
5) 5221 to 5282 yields 6.35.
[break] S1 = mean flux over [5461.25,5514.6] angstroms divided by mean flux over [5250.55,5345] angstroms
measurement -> 1.5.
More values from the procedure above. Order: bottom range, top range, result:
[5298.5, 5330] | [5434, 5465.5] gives 1.24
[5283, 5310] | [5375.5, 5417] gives 1.09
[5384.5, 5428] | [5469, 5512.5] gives 1.38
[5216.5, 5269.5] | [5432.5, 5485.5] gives 1.38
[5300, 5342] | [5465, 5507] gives 1.47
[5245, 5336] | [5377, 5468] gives 1.15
